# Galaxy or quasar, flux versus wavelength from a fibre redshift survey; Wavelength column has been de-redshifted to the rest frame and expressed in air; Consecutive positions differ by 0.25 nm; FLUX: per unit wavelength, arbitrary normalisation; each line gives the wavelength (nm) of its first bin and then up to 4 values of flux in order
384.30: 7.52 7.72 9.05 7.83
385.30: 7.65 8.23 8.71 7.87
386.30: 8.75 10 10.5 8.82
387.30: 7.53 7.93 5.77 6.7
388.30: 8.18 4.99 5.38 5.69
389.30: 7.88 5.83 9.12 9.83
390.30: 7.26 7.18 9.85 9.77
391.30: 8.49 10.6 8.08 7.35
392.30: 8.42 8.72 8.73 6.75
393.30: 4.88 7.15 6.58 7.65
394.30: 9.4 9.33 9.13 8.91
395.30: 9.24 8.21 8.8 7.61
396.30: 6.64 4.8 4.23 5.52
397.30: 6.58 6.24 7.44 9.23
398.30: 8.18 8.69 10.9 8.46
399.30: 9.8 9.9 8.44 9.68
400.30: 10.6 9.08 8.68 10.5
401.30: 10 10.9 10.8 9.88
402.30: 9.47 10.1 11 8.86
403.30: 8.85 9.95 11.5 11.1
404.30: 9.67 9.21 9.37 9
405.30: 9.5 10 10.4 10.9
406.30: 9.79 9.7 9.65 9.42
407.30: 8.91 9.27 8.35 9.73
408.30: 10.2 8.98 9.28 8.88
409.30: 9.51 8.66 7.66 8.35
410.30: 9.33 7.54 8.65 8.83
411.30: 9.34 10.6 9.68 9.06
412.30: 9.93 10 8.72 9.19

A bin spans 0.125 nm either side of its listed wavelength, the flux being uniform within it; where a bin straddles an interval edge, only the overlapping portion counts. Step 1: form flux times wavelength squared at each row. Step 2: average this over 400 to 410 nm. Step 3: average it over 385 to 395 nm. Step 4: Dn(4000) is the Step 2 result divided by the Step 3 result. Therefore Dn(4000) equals 1.31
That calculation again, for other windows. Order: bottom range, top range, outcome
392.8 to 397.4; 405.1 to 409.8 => 1.37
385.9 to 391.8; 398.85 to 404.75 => 1.31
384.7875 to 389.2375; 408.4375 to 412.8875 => 1.32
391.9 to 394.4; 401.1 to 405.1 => 1.39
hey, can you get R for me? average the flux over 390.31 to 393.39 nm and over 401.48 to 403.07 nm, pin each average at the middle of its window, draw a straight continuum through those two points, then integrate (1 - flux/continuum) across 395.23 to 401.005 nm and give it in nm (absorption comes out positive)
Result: 0.792 nm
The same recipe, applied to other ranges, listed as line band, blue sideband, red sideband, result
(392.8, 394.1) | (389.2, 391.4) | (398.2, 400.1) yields 0.289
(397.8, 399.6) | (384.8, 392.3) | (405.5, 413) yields -0.105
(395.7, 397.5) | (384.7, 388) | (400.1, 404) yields 0.602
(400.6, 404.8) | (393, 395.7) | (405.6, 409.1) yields -0.470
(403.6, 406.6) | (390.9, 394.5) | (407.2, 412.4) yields -0.414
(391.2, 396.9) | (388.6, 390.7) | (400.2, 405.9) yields 0.175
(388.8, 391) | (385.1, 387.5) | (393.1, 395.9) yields 0.163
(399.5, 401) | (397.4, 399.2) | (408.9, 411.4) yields -0.168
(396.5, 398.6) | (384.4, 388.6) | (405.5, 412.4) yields 0.462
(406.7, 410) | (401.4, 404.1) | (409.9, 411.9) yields 0.103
